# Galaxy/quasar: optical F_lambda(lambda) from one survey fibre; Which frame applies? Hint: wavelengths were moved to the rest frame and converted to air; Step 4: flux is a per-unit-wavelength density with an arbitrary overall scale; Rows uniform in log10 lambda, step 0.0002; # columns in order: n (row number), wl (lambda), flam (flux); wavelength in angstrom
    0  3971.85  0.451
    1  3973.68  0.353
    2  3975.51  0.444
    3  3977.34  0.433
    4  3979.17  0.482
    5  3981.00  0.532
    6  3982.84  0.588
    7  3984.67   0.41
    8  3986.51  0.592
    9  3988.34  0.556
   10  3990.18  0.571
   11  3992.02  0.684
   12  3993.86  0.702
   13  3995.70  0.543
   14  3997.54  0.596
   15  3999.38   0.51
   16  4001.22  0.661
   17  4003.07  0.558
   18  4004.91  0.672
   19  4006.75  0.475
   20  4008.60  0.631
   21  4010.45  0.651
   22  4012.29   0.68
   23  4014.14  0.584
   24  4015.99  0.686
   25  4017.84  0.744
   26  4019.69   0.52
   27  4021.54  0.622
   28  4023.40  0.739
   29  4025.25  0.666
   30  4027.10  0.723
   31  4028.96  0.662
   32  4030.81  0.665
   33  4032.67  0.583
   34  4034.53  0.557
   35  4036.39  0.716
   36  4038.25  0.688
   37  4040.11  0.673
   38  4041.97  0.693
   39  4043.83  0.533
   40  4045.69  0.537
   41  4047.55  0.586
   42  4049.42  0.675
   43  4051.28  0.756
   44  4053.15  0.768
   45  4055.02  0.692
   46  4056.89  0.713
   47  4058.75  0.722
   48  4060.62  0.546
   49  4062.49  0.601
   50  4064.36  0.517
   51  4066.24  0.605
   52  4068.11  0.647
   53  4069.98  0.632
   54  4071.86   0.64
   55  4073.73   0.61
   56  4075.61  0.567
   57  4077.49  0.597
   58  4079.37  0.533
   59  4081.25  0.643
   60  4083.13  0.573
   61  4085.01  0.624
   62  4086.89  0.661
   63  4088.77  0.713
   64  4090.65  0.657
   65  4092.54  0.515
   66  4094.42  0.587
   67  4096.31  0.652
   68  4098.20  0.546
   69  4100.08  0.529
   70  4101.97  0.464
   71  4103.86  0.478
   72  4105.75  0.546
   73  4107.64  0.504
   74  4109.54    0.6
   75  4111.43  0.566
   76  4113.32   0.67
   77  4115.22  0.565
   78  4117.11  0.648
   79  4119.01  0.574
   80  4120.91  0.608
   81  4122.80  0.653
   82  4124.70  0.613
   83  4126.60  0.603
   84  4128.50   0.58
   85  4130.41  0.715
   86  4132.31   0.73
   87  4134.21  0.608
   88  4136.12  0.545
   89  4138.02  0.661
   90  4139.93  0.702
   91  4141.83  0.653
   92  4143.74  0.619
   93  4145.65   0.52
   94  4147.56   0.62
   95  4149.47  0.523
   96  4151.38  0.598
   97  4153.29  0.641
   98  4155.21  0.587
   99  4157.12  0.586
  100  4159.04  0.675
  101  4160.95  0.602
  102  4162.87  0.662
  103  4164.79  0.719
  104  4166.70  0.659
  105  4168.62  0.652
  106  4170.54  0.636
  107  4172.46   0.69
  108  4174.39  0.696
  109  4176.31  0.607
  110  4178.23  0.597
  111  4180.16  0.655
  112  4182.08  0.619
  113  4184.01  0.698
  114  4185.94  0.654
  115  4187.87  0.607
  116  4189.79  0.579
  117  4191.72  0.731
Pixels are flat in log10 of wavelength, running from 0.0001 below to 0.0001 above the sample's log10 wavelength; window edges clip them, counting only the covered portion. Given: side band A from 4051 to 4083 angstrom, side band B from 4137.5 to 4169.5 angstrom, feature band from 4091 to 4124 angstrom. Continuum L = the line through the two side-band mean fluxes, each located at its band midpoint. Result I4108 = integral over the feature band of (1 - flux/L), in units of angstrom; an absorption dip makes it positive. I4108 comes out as 3.0 angstrom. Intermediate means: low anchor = 0.63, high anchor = 0.628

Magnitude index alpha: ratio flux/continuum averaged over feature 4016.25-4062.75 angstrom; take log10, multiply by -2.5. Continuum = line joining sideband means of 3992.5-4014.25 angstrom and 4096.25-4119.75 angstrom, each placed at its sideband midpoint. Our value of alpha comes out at -0.11 mag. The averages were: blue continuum 0.608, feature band 0.656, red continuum 0.561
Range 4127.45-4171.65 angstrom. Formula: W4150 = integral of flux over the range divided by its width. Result 0.63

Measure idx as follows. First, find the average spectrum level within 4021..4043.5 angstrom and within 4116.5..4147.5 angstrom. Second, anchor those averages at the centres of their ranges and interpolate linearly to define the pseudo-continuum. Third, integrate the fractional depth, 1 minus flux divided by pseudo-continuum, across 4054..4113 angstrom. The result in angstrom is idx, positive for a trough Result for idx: 4.3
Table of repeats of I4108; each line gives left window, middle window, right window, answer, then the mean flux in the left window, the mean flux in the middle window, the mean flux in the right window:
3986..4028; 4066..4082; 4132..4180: 0.50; 0.625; 0.608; 0.631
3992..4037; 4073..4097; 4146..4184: 0.85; 0.632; 0.61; 0.633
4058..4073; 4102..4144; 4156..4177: 1.86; 0.612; 0.608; 0.653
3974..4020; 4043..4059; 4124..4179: -1.77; 0.578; 0.663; 0.631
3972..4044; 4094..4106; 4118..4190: 1.51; 0.599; 0.541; 0.631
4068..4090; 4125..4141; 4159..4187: -0.06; 0.62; 0.642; 0.654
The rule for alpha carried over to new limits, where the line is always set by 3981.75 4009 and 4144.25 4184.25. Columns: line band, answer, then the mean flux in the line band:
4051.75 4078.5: -0.06 mag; 0.634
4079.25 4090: -0.05 mag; 0.633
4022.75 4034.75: -0.12 mag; 0.66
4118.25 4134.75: -0.02 mag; 0.633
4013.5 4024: -0.10 mag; 0.648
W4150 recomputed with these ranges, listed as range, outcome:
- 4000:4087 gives 0.634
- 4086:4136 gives 0.598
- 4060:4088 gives 0.601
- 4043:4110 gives 0.605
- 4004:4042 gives 0.648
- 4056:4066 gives 0.618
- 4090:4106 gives 0.551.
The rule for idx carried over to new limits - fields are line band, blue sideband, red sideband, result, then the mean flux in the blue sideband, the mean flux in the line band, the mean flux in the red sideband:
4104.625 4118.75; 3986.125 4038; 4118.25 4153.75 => 0.8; 0.628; 0.584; 0.619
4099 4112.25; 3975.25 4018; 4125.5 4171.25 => 1.9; 0.582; 0.527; 0.629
